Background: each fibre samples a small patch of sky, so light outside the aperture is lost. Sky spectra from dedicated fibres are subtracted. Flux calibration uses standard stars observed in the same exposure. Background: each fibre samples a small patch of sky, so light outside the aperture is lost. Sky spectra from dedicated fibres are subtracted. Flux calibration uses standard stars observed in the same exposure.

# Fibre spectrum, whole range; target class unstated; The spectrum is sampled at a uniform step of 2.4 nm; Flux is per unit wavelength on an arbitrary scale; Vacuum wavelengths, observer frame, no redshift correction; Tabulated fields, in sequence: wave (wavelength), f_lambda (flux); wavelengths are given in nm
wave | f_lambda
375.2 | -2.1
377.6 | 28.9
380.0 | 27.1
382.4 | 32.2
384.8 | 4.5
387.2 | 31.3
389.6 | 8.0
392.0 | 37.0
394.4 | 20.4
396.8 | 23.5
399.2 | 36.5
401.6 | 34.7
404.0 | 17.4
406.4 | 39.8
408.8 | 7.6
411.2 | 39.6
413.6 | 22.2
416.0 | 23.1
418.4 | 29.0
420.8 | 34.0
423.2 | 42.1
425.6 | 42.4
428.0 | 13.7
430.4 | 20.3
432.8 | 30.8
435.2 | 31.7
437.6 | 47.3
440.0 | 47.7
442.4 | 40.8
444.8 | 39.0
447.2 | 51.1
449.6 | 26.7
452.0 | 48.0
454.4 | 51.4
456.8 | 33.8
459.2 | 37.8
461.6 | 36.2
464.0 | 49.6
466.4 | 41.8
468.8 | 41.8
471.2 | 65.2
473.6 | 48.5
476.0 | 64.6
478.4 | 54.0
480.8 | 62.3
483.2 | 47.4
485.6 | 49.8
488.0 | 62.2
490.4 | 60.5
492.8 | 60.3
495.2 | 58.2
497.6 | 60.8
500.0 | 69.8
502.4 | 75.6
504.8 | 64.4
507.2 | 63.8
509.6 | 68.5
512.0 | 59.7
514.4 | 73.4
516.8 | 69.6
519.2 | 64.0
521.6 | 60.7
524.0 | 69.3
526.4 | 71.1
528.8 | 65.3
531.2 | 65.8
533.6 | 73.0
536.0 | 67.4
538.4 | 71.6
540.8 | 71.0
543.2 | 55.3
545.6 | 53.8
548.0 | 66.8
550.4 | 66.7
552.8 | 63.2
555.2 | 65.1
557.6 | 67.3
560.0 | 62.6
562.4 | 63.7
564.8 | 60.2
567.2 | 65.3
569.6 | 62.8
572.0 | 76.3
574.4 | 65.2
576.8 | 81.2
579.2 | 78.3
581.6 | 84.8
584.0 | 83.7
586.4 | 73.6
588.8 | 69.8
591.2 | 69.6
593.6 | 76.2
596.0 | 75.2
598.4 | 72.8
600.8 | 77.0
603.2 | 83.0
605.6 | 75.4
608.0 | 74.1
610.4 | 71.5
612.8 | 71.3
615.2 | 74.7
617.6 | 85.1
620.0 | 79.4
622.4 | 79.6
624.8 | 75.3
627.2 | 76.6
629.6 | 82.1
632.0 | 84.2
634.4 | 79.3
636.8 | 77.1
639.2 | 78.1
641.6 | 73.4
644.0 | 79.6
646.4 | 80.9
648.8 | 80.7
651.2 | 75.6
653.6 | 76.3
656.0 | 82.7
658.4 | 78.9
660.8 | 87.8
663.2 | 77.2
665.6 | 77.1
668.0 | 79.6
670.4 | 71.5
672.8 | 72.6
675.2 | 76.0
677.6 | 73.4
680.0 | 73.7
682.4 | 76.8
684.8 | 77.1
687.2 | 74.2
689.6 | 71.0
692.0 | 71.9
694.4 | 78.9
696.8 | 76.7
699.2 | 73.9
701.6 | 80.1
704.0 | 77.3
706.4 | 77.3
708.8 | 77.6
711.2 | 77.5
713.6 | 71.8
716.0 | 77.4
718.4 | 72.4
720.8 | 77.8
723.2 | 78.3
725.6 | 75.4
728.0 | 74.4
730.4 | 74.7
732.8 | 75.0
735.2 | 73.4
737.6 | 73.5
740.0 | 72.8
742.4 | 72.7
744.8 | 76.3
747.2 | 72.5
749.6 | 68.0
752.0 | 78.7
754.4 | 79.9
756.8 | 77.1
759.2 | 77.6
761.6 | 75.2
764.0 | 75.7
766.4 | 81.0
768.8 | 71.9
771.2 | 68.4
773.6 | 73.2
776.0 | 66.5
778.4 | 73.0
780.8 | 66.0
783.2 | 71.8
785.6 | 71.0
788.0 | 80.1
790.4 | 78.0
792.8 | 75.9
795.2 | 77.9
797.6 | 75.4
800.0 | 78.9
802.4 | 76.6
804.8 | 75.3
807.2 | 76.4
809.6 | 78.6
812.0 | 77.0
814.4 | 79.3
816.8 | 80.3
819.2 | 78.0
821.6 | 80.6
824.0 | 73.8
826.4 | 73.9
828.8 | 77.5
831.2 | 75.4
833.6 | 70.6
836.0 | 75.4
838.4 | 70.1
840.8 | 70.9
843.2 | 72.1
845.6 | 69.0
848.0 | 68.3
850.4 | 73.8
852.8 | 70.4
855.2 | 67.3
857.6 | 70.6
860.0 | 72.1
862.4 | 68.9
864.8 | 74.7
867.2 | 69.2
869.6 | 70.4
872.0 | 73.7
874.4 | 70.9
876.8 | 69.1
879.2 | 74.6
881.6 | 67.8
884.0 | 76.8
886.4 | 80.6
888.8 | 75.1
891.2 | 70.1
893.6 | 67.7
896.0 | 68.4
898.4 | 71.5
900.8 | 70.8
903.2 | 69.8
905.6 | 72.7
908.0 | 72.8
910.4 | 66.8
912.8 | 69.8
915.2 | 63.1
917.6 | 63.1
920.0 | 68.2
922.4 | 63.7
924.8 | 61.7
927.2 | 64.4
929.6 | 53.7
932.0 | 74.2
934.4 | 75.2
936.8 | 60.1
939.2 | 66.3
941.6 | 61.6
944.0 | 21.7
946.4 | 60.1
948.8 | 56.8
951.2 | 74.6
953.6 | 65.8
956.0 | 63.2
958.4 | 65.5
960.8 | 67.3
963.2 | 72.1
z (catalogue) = 0.088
